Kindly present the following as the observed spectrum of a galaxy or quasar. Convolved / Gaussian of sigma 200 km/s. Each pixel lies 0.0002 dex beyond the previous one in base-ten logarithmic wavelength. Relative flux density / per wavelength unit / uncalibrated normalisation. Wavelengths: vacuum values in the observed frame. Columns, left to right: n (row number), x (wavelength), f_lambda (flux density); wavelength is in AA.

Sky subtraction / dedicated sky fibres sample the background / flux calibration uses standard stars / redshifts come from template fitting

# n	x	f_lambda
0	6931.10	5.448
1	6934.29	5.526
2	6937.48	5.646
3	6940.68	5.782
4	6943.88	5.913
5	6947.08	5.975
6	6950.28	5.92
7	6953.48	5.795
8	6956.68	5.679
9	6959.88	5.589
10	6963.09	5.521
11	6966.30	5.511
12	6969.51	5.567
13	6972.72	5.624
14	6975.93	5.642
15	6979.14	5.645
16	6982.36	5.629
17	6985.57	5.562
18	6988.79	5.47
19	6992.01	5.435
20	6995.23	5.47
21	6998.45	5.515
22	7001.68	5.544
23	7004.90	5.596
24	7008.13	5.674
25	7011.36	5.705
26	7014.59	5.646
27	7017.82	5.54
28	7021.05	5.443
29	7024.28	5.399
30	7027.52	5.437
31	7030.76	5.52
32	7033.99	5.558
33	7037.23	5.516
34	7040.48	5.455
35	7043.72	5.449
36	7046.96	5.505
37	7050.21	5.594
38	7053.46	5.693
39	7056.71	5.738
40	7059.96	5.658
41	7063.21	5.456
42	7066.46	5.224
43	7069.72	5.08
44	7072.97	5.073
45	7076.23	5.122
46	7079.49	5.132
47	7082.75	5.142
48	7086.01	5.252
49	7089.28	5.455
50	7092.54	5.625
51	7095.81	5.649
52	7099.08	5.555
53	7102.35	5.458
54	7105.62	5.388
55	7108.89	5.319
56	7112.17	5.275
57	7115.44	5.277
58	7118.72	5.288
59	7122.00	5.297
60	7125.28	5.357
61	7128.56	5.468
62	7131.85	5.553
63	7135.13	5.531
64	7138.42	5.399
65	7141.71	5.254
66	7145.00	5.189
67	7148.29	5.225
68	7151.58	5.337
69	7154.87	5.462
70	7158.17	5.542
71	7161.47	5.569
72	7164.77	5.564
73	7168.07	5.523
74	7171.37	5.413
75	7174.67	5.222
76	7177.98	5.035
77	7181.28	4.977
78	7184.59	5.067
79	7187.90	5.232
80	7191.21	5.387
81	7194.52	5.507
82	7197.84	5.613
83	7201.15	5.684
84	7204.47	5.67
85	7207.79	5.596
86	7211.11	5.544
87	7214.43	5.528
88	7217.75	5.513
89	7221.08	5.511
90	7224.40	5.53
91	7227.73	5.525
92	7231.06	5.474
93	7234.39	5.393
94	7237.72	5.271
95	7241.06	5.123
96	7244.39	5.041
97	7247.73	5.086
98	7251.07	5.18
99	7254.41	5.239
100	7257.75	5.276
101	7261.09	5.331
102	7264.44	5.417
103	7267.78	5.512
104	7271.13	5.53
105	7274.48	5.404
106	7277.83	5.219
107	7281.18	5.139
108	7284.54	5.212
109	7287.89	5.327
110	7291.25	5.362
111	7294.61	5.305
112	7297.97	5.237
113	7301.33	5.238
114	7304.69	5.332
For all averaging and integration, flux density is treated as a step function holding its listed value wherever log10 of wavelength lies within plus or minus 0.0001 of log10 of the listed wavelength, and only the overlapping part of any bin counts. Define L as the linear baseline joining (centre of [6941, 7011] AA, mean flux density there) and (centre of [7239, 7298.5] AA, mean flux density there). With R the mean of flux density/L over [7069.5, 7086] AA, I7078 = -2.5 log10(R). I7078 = 0.08 mag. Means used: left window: 5.64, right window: 5.27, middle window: 5.13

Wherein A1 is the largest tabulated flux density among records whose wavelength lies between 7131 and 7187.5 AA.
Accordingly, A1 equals 5.569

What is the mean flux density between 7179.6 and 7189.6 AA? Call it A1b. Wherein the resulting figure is 5.1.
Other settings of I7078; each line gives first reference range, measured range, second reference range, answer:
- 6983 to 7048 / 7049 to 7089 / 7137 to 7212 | 0.026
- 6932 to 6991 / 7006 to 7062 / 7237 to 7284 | 0.001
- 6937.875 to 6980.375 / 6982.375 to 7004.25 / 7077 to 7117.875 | 0.021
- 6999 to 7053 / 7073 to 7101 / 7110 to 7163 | 0.020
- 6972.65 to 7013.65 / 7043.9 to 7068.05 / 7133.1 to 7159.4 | -0.011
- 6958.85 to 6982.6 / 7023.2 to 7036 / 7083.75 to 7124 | 0.004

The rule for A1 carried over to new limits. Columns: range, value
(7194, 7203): 5.684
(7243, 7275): 5.53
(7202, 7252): 5.67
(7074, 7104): 5.649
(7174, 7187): 5.222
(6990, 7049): 5.705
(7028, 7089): 5.738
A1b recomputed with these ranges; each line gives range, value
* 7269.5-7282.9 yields 5.32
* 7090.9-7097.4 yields 5.64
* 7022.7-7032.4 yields 5.45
